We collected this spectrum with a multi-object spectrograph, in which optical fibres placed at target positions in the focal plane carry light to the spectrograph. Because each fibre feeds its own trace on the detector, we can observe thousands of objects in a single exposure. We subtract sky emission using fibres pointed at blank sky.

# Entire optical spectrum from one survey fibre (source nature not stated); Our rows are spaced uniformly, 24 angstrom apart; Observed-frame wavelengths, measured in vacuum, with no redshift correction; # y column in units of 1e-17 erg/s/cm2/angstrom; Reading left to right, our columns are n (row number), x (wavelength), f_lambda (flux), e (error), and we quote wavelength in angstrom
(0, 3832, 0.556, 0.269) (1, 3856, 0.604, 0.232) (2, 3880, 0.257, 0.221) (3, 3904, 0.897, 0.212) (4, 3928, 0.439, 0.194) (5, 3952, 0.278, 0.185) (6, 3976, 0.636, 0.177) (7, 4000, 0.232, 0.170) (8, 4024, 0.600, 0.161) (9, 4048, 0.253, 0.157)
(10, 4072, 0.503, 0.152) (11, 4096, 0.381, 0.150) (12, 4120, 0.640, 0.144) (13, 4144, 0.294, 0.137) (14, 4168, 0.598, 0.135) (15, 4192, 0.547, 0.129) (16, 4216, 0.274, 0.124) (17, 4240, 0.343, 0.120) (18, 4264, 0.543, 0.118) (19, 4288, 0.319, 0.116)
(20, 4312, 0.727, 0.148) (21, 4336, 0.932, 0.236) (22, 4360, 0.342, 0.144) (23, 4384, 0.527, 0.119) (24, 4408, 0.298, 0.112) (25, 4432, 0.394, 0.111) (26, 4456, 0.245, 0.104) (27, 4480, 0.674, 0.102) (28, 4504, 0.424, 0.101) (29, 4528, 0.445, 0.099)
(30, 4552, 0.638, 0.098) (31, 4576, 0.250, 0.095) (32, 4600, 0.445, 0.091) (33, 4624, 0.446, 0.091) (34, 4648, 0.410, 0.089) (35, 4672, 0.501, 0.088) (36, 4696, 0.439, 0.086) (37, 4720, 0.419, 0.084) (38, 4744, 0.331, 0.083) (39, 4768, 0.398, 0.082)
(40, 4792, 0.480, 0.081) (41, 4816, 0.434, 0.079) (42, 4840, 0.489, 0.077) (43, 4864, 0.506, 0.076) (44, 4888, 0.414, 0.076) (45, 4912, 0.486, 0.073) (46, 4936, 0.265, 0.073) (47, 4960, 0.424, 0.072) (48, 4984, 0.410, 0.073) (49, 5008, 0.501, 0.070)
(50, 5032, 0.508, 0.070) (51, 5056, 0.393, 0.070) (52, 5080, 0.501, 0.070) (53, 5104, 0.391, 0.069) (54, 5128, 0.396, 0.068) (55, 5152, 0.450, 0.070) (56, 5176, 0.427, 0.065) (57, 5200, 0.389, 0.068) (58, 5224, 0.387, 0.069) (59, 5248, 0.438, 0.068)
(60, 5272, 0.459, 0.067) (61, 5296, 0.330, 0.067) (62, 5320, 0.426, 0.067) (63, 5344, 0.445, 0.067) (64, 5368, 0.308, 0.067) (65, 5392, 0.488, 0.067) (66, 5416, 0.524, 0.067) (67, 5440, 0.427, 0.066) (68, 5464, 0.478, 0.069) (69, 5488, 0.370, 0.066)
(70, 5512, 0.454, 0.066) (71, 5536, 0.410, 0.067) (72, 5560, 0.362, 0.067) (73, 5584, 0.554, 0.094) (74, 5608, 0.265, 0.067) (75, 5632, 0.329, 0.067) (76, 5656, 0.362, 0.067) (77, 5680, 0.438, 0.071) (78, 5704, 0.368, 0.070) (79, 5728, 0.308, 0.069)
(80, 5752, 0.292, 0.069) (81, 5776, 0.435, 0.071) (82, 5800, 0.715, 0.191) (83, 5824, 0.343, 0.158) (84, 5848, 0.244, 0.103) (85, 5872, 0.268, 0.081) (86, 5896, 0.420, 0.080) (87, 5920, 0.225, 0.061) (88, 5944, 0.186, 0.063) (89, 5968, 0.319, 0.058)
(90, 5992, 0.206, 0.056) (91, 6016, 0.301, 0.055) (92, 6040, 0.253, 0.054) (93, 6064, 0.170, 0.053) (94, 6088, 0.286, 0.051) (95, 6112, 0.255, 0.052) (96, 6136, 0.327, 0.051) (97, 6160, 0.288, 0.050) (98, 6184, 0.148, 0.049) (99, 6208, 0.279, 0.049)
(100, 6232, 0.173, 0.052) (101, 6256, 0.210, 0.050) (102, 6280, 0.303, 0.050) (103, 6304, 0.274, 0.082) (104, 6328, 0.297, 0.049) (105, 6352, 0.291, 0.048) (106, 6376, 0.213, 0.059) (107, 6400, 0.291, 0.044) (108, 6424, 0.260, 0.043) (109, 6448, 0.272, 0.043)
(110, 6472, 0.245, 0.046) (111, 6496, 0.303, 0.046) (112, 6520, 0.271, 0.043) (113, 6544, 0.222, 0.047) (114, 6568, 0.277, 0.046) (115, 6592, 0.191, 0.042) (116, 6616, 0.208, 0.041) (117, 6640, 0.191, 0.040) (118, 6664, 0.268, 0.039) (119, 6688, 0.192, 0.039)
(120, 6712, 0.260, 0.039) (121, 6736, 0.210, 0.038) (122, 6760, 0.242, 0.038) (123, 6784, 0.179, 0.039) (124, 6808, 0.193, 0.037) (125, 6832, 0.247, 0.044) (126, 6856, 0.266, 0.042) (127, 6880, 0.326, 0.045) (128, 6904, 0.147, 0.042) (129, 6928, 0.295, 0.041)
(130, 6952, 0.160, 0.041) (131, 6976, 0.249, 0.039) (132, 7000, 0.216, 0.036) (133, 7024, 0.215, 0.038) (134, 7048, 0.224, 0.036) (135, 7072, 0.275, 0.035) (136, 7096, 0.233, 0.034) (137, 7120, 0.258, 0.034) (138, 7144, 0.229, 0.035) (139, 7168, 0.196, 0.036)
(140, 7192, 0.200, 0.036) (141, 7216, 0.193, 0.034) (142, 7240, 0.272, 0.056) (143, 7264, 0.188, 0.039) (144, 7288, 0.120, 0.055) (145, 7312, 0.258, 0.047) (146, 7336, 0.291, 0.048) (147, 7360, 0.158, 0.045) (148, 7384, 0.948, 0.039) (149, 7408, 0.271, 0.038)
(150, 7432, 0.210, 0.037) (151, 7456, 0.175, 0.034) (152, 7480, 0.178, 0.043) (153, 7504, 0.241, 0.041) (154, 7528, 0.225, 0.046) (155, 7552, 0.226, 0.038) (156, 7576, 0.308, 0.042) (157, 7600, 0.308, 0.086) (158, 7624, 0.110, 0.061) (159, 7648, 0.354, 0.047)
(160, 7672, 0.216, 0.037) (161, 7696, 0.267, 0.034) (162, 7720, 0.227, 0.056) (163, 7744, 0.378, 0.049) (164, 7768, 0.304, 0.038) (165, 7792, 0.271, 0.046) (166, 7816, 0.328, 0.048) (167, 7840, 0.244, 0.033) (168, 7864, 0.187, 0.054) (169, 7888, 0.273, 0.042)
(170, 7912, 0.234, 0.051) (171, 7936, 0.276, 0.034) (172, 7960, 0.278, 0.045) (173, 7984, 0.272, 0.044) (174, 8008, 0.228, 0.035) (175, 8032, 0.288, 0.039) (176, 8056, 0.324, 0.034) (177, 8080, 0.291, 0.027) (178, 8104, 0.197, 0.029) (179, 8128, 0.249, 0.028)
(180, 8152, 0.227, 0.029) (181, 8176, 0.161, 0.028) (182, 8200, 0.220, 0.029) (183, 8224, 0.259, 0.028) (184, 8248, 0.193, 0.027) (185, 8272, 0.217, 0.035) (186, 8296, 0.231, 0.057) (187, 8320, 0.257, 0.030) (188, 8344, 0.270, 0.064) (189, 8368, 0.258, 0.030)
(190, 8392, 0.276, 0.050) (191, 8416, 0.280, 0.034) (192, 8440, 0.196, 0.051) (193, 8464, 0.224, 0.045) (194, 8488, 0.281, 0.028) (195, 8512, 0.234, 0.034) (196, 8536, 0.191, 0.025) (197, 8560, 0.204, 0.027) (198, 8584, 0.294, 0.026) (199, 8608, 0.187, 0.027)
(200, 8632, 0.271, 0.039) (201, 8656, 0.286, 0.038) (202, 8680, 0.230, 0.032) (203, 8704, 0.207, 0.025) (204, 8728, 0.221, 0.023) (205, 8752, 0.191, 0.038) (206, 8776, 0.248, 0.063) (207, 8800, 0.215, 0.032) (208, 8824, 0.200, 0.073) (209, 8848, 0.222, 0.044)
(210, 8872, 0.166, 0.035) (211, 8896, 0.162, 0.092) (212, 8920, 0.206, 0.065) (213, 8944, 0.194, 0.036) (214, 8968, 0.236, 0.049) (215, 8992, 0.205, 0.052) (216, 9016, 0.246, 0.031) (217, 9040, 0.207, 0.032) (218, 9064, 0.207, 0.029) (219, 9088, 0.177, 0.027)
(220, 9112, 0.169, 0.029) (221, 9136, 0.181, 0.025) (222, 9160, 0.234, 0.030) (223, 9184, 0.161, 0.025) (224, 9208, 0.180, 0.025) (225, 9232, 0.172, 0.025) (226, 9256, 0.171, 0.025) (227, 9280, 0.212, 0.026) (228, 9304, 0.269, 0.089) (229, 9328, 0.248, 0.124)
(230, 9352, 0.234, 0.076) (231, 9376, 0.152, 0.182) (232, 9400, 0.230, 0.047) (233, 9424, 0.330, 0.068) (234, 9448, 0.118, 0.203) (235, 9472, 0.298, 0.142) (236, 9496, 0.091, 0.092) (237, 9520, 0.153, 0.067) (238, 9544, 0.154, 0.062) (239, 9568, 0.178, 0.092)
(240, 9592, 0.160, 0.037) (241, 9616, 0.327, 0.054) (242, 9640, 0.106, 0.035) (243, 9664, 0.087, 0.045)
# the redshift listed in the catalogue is 0.979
